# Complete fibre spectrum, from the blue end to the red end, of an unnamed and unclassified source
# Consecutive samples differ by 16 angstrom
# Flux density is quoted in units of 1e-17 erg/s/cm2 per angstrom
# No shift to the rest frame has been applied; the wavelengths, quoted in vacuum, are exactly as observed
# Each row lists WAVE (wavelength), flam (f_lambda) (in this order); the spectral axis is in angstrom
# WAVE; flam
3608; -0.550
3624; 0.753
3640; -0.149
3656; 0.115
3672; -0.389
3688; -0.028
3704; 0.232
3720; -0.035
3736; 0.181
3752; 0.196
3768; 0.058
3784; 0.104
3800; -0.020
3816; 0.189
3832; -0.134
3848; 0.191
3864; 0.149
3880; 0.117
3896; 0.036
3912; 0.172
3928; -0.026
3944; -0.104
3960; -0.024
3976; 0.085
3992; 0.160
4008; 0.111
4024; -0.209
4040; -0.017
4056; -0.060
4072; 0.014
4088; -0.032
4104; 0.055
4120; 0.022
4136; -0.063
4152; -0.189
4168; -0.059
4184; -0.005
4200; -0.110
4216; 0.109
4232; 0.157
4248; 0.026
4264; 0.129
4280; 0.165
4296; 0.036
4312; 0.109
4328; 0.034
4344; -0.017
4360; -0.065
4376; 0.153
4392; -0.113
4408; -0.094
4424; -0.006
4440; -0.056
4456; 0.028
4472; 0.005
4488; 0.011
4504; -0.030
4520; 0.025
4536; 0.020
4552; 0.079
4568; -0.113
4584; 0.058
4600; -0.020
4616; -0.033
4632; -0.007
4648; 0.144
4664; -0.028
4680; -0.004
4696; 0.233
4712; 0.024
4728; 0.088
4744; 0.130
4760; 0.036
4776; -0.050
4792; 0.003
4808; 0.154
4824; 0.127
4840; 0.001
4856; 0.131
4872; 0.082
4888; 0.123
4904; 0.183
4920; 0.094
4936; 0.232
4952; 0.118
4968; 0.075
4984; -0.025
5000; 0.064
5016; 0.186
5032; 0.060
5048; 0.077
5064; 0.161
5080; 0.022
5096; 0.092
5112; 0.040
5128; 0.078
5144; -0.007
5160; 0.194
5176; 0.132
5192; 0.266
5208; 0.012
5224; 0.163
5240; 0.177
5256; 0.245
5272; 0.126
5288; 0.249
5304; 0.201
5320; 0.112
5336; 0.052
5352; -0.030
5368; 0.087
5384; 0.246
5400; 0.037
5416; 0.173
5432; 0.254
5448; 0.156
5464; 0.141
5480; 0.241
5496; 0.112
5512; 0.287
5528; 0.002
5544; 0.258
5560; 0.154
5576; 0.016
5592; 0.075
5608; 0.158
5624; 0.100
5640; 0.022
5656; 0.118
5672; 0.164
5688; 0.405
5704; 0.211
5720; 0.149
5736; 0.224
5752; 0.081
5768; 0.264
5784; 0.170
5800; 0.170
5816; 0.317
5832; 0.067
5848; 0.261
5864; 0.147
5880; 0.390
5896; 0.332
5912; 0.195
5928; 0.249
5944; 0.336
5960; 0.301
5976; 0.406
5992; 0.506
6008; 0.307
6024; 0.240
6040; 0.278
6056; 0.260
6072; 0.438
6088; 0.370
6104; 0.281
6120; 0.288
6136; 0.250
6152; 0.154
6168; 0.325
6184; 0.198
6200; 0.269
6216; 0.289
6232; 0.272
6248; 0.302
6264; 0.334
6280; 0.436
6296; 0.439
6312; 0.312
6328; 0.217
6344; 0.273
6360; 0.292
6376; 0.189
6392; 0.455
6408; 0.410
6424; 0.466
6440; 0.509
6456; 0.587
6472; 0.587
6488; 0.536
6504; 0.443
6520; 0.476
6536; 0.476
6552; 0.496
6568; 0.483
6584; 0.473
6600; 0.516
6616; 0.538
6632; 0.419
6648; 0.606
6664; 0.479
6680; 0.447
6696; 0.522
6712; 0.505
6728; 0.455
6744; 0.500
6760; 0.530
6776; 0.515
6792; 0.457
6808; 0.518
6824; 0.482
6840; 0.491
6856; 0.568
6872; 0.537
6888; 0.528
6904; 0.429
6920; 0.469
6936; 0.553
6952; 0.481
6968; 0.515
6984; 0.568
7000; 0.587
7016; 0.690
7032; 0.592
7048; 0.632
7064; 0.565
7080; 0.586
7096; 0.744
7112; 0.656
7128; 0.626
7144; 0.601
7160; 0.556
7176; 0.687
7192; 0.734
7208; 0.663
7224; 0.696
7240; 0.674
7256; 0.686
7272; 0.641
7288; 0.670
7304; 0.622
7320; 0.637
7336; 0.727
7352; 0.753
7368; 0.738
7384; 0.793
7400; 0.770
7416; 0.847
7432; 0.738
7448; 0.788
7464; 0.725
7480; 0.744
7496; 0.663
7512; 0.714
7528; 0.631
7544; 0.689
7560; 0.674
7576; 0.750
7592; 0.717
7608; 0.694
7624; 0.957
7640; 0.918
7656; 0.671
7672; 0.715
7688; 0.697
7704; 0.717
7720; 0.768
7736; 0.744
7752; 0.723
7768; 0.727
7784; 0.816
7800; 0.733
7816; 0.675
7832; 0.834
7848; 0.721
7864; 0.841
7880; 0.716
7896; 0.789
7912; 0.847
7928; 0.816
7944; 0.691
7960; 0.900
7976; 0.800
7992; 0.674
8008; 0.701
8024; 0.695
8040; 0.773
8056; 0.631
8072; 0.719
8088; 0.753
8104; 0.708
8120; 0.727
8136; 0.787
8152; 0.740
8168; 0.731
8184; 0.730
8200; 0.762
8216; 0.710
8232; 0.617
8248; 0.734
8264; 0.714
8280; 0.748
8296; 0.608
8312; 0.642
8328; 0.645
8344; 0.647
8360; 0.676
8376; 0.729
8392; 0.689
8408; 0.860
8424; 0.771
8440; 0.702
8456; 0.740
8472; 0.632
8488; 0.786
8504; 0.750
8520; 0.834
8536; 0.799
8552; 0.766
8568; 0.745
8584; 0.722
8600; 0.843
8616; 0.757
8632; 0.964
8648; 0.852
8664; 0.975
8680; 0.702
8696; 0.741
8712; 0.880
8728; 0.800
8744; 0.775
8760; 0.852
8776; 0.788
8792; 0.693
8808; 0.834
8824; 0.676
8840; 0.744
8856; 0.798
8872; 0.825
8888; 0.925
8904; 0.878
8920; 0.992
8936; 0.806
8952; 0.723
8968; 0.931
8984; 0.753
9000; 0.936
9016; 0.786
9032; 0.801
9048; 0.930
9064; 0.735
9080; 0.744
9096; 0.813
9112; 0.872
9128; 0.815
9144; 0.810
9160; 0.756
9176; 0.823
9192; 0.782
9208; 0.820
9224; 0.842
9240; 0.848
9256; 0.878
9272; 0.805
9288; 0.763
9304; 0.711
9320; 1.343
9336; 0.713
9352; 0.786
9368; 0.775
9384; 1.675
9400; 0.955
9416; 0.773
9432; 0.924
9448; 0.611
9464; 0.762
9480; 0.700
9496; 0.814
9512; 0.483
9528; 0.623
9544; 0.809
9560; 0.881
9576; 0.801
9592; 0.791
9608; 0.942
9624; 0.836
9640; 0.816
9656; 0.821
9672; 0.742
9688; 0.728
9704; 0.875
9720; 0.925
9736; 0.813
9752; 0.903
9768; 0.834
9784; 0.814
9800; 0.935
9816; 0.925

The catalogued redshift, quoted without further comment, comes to 0.606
